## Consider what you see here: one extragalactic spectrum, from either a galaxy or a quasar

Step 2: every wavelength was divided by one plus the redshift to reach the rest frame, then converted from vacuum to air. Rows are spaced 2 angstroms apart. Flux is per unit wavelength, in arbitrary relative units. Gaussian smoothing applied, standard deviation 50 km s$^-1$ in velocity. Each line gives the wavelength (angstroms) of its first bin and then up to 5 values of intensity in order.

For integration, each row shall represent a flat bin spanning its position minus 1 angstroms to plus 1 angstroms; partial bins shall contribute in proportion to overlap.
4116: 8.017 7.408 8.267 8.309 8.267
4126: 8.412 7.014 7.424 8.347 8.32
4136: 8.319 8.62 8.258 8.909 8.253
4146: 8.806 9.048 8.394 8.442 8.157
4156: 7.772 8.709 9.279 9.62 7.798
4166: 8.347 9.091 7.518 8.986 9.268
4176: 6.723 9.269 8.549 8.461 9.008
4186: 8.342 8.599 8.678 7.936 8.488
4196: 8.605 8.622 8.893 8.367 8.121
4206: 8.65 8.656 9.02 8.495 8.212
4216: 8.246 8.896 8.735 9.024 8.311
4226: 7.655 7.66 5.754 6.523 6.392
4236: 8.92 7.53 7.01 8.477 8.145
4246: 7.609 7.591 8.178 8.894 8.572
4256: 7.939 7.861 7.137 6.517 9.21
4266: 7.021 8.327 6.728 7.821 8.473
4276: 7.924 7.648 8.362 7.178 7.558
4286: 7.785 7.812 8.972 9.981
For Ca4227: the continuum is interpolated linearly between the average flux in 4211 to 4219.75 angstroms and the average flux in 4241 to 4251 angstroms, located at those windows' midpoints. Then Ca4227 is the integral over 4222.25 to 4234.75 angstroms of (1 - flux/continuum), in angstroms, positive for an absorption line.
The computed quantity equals 1.7 angstroms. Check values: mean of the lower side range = 8.49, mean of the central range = 7.18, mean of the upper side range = 8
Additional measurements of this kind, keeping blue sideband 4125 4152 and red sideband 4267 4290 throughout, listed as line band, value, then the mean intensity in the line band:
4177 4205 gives -1.5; 8.57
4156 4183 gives -1.1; 8.56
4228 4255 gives 1.0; 7.66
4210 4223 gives -0.9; 8.63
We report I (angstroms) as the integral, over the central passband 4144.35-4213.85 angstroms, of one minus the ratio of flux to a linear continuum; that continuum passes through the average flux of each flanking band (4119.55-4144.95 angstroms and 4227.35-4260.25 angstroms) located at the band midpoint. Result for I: -4.9 angstroms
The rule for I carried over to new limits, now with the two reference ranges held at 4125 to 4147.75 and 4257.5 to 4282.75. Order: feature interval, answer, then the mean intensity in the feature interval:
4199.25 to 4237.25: -0.9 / 8.12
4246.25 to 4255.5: -0.5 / 8.23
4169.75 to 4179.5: -0.4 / 8.43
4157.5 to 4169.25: -0.9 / 8.78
